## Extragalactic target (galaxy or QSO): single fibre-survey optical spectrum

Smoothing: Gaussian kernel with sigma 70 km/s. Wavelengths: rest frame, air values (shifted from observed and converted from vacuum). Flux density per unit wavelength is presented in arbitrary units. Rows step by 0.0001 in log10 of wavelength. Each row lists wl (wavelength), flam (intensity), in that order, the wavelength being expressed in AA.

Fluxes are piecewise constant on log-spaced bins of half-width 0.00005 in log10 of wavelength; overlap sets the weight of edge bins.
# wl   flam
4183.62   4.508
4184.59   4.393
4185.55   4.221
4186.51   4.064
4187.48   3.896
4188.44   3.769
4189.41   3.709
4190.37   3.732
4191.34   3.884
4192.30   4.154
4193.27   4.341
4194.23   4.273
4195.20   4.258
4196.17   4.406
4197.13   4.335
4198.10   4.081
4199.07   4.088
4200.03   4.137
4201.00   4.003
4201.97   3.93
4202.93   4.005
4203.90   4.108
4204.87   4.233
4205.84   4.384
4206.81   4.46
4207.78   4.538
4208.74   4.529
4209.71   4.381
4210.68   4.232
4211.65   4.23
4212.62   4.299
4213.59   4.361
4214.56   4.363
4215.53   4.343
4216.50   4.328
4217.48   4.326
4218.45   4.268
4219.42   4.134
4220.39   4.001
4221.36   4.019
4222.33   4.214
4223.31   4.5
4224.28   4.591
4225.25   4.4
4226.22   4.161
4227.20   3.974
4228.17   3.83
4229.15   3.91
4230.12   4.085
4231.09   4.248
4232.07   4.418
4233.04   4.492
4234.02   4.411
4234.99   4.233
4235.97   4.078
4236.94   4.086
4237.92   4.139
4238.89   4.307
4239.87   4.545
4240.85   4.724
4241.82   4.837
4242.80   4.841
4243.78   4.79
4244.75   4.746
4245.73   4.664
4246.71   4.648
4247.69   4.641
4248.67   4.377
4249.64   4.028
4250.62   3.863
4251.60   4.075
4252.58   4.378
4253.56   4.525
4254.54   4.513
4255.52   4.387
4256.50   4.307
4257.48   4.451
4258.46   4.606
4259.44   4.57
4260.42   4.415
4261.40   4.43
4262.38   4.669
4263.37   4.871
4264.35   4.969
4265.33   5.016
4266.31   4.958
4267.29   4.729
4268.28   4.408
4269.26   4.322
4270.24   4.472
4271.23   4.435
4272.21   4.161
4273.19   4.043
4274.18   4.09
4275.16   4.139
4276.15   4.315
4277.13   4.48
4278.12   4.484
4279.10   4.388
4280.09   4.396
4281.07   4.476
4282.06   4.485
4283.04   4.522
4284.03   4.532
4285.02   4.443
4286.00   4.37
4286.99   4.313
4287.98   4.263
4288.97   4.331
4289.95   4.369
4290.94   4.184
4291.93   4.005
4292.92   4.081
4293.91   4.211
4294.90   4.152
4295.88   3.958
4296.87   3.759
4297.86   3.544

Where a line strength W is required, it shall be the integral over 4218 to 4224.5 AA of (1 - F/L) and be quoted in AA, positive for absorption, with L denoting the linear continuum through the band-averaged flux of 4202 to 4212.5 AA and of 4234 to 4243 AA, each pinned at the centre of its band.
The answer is 0.2 AA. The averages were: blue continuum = 4.3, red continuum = 4.41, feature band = 4.23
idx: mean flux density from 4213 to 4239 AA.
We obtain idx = 4.23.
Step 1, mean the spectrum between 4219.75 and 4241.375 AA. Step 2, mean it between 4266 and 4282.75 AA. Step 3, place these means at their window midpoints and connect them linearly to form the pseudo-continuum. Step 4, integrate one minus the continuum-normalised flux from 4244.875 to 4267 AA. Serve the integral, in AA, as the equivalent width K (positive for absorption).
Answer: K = -1.0 AA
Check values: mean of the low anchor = 4.25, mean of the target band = 4.52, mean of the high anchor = 4.39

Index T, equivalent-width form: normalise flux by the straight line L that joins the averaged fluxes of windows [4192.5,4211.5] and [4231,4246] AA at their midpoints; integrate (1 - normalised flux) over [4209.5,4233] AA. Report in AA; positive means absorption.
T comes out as 0.70 AA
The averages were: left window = 4.25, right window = 4.48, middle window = 4.24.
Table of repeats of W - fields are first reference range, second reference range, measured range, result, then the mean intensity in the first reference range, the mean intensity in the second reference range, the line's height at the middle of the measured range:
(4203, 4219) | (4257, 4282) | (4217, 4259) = 0.6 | 4.33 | 4.49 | 4.4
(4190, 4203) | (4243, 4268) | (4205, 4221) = -0.3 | 4.12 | 4.55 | 4.24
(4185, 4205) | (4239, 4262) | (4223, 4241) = 0.4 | 4.08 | 4.49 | 4.35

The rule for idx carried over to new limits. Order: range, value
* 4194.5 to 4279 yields 4.36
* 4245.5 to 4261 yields 4.4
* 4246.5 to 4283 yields 4.45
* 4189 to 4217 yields 4.21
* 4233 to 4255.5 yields 4.43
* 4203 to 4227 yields 4.3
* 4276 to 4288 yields 4.43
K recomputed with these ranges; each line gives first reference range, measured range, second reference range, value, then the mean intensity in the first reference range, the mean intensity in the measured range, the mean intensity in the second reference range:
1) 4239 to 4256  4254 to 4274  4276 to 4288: -0.28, 4.5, 4.53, 4.43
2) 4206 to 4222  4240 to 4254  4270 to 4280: -0.68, 4.3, 4.51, 4.3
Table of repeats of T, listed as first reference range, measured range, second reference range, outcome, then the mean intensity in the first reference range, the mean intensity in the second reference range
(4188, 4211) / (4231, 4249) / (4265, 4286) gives -0.75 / 4.17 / 4.44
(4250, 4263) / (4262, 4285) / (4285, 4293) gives -0.88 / 4.4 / 4.26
